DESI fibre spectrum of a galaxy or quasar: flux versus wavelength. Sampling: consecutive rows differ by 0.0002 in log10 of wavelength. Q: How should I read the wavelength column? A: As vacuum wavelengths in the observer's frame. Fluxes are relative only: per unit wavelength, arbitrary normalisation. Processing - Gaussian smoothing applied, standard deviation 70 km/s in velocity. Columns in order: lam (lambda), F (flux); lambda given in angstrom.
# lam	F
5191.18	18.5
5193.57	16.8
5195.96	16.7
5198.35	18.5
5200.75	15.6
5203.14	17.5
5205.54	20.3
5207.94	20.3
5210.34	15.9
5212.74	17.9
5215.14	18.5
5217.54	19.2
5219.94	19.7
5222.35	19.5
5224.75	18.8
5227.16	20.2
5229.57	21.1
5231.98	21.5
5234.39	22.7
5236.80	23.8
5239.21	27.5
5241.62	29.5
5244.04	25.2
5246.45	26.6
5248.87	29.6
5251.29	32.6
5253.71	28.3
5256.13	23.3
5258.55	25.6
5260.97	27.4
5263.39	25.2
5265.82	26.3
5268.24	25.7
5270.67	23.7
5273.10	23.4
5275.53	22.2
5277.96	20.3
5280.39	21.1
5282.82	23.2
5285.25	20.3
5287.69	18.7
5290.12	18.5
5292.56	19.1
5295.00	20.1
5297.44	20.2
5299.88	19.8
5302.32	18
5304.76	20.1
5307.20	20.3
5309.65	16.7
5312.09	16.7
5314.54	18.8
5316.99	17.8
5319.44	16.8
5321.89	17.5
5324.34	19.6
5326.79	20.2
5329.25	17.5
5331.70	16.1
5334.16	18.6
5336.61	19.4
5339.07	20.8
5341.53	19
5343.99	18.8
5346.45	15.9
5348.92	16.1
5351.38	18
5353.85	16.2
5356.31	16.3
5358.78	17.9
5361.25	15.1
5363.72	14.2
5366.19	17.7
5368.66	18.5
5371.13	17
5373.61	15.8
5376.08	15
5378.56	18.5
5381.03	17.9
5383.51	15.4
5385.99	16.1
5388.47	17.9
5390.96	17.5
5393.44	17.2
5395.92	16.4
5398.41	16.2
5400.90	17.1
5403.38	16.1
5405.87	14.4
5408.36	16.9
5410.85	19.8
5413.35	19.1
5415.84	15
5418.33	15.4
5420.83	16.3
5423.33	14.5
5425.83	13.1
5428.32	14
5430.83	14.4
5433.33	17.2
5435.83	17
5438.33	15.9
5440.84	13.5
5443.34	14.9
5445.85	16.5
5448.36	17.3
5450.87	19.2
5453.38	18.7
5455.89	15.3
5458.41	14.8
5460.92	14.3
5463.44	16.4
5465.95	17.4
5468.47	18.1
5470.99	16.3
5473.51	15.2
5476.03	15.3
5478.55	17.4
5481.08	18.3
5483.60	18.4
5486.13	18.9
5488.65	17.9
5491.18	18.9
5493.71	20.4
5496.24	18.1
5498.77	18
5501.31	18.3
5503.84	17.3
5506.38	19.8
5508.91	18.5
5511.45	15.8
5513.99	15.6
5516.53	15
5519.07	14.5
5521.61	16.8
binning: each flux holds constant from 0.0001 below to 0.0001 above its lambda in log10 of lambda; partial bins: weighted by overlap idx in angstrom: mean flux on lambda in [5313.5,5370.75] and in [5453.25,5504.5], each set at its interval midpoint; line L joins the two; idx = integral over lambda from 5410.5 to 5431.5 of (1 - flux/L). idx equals 2.2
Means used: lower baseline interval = 17.7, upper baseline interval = 17.3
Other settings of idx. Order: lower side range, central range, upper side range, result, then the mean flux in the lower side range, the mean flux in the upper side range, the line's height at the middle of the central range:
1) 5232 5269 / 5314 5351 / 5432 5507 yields 7.73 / 26.5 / 17.1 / 23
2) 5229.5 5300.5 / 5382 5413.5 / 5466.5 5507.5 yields 5.29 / 23.8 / 17.9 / 20.3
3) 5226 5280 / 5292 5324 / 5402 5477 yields 5.39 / 25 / 16.1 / 22.4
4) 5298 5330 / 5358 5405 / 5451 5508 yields 3.64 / 18.5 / 17.5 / 18.1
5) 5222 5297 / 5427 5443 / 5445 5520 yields 2.82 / 23.6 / 17.2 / 18.6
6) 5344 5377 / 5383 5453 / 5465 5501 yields 3.48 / 16.5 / 17.8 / 17.1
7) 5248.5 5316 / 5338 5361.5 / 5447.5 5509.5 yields 3.57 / 22.2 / 17.5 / 20.6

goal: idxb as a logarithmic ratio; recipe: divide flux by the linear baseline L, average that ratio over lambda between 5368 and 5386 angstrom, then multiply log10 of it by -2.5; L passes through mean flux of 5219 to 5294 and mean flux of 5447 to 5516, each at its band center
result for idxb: 0.20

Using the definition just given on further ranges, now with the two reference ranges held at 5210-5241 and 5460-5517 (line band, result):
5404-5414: 0.066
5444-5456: 0.027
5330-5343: 0.036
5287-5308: 0.024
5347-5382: 0.140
